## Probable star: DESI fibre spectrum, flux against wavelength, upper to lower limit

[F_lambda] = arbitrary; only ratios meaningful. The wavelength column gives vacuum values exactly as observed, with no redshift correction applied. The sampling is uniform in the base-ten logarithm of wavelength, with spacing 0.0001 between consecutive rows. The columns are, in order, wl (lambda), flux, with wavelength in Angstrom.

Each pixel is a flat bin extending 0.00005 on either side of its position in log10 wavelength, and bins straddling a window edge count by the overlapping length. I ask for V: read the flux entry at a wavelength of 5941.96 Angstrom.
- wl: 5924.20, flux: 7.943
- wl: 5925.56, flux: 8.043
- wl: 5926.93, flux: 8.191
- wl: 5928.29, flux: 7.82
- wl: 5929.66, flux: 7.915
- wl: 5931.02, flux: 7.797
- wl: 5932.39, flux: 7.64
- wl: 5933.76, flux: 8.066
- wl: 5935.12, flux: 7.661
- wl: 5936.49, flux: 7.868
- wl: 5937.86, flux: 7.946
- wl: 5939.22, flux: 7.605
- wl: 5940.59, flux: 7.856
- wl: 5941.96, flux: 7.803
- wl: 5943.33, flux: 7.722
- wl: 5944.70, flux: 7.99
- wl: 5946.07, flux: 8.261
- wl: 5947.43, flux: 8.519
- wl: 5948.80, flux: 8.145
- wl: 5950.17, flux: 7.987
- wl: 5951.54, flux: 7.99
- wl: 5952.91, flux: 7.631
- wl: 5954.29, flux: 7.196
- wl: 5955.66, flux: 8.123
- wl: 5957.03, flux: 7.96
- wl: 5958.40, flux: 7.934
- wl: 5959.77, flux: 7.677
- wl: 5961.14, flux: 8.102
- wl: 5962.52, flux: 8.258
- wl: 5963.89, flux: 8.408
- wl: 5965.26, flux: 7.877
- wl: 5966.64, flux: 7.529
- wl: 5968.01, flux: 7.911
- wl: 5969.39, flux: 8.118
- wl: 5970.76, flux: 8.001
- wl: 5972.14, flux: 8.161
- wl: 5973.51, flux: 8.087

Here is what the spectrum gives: 7.803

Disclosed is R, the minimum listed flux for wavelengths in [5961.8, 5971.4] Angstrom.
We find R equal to 7.529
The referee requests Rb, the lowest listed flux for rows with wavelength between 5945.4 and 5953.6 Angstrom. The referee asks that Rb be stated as 7.631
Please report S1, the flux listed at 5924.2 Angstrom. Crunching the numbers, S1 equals 7.943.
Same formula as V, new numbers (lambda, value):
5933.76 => 8.066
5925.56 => 8.043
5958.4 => 7.934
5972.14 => 8.161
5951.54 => 7.99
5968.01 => 7.911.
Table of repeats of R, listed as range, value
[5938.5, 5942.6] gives 7.605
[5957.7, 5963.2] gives 7.677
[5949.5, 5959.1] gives 7.196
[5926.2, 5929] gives 7.82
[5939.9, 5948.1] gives 7.722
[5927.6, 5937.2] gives 7.64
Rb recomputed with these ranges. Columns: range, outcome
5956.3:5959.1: 7.934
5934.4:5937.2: 7.661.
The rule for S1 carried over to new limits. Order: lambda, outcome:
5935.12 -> 7.661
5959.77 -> 7.677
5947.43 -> 8.519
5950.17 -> 7.987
